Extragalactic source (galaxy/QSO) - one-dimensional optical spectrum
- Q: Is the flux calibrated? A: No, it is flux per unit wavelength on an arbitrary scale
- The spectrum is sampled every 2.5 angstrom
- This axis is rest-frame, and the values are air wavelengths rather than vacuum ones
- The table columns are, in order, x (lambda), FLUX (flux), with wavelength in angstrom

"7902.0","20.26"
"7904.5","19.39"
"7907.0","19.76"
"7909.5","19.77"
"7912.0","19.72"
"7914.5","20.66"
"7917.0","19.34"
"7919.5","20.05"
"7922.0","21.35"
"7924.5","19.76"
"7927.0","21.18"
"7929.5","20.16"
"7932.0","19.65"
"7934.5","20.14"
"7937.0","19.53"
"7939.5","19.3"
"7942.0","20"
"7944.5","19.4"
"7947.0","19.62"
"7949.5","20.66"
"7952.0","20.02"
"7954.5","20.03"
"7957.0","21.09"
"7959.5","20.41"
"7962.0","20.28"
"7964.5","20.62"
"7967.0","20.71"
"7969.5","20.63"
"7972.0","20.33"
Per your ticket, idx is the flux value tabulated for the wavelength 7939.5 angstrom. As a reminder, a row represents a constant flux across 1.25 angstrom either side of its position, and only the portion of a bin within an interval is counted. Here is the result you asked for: 19.3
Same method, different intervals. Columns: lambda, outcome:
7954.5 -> 20.03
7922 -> 21.35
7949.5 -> 20.66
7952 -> 20.02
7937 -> 19.53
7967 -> 20.71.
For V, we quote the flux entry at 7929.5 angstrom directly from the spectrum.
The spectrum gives 20.16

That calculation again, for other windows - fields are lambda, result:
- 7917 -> 19.34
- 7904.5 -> 19.39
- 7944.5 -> 19.4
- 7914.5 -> 20.66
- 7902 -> 20.26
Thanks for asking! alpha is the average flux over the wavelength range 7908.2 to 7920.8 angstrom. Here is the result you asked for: 19.9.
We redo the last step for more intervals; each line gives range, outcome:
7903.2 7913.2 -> 19.7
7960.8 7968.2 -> 20.5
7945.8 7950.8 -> 20.1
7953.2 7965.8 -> 20.5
